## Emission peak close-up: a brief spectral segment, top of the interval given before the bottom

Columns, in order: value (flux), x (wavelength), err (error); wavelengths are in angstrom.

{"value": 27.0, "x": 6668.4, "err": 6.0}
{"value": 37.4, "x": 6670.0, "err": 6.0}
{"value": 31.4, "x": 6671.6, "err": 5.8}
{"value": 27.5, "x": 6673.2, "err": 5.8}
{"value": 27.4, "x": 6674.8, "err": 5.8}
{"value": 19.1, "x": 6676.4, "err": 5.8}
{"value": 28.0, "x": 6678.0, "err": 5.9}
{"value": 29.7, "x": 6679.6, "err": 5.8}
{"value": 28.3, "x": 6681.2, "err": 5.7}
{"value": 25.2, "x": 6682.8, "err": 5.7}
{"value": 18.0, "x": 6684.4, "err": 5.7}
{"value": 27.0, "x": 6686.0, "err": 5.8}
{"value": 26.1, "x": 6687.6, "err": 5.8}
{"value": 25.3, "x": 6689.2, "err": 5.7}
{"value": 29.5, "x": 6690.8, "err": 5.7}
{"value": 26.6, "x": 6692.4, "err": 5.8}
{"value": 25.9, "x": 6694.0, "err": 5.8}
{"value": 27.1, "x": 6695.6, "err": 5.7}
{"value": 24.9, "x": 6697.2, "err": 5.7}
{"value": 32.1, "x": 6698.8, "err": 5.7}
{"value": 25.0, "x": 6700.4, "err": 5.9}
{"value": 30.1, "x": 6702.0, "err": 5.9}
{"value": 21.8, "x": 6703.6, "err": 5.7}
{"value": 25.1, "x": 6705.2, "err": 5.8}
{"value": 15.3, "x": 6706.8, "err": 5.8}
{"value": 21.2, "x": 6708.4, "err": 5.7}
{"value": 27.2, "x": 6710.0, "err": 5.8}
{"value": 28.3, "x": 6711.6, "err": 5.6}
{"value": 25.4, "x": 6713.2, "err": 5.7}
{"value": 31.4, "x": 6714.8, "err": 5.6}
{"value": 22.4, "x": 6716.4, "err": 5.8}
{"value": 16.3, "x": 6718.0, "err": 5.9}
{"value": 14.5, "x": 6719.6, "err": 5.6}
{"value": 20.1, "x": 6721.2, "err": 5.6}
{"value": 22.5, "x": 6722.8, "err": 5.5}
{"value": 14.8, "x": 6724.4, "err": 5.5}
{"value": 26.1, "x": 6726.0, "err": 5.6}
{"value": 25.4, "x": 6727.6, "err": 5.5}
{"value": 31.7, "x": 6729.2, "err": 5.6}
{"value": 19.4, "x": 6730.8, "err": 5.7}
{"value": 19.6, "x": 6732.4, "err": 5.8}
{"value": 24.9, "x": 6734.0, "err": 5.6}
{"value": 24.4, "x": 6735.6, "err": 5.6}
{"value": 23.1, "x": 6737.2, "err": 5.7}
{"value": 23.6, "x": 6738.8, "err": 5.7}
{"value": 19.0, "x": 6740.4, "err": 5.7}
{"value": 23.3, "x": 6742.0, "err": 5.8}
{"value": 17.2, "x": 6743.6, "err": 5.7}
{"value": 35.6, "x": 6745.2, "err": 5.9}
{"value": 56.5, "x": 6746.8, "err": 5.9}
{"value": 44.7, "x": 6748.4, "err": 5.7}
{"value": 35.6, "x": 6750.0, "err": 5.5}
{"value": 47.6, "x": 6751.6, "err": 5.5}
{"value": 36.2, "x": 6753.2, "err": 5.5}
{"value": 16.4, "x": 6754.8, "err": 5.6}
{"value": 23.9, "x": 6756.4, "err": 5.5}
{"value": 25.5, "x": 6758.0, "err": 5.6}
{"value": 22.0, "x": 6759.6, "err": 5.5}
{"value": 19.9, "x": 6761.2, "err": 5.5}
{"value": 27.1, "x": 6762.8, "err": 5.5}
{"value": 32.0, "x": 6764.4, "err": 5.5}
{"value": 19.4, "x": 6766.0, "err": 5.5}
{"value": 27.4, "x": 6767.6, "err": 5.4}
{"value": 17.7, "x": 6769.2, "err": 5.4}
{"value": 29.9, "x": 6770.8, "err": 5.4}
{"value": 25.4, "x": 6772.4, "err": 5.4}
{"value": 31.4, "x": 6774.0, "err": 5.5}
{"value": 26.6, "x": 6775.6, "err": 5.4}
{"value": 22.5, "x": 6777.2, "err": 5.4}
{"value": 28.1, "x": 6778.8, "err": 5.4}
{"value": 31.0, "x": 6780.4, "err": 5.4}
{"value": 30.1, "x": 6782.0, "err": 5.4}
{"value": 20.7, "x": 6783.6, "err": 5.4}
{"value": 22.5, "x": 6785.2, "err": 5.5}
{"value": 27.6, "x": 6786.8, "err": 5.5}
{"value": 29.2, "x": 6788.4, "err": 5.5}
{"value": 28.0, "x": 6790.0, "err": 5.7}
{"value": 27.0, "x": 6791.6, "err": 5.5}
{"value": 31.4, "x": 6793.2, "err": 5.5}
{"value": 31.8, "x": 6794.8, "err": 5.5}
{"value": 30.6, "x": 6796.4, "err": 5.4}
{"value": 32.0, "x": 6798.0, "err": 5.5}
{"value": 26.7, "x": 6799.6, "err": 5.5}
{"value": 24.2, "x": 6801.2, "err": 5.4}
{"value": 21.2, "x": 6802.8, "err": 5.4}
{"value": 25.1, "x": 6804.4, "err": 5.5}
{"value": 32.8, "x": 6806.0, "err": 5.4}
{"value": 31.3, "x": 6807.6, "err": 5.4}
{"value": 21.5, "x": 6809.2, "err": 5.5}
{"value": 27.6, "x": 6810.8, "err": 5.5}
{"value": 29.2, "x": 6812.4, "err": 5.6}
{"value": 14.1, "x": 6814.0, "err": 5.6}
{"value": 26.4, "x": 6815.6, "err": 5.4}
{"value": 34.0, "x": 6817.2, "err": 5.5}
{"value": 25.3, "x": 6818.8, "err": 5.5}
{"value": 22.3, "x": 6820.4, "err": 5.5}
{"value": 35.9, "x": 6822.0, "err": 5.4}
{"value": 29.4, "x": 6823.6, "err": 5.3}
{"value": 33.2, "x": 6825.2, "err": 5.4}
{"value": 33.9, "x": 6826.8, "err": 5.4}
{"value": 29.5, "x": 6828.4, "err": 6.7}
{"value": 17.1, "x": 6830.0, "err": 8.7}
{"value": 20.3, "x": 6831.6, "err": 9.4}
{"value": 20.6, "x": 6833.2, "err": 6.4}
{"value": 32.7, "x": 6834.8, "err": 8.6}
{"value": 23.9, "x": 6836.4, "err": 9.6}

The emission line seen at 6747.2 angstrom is H-beta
